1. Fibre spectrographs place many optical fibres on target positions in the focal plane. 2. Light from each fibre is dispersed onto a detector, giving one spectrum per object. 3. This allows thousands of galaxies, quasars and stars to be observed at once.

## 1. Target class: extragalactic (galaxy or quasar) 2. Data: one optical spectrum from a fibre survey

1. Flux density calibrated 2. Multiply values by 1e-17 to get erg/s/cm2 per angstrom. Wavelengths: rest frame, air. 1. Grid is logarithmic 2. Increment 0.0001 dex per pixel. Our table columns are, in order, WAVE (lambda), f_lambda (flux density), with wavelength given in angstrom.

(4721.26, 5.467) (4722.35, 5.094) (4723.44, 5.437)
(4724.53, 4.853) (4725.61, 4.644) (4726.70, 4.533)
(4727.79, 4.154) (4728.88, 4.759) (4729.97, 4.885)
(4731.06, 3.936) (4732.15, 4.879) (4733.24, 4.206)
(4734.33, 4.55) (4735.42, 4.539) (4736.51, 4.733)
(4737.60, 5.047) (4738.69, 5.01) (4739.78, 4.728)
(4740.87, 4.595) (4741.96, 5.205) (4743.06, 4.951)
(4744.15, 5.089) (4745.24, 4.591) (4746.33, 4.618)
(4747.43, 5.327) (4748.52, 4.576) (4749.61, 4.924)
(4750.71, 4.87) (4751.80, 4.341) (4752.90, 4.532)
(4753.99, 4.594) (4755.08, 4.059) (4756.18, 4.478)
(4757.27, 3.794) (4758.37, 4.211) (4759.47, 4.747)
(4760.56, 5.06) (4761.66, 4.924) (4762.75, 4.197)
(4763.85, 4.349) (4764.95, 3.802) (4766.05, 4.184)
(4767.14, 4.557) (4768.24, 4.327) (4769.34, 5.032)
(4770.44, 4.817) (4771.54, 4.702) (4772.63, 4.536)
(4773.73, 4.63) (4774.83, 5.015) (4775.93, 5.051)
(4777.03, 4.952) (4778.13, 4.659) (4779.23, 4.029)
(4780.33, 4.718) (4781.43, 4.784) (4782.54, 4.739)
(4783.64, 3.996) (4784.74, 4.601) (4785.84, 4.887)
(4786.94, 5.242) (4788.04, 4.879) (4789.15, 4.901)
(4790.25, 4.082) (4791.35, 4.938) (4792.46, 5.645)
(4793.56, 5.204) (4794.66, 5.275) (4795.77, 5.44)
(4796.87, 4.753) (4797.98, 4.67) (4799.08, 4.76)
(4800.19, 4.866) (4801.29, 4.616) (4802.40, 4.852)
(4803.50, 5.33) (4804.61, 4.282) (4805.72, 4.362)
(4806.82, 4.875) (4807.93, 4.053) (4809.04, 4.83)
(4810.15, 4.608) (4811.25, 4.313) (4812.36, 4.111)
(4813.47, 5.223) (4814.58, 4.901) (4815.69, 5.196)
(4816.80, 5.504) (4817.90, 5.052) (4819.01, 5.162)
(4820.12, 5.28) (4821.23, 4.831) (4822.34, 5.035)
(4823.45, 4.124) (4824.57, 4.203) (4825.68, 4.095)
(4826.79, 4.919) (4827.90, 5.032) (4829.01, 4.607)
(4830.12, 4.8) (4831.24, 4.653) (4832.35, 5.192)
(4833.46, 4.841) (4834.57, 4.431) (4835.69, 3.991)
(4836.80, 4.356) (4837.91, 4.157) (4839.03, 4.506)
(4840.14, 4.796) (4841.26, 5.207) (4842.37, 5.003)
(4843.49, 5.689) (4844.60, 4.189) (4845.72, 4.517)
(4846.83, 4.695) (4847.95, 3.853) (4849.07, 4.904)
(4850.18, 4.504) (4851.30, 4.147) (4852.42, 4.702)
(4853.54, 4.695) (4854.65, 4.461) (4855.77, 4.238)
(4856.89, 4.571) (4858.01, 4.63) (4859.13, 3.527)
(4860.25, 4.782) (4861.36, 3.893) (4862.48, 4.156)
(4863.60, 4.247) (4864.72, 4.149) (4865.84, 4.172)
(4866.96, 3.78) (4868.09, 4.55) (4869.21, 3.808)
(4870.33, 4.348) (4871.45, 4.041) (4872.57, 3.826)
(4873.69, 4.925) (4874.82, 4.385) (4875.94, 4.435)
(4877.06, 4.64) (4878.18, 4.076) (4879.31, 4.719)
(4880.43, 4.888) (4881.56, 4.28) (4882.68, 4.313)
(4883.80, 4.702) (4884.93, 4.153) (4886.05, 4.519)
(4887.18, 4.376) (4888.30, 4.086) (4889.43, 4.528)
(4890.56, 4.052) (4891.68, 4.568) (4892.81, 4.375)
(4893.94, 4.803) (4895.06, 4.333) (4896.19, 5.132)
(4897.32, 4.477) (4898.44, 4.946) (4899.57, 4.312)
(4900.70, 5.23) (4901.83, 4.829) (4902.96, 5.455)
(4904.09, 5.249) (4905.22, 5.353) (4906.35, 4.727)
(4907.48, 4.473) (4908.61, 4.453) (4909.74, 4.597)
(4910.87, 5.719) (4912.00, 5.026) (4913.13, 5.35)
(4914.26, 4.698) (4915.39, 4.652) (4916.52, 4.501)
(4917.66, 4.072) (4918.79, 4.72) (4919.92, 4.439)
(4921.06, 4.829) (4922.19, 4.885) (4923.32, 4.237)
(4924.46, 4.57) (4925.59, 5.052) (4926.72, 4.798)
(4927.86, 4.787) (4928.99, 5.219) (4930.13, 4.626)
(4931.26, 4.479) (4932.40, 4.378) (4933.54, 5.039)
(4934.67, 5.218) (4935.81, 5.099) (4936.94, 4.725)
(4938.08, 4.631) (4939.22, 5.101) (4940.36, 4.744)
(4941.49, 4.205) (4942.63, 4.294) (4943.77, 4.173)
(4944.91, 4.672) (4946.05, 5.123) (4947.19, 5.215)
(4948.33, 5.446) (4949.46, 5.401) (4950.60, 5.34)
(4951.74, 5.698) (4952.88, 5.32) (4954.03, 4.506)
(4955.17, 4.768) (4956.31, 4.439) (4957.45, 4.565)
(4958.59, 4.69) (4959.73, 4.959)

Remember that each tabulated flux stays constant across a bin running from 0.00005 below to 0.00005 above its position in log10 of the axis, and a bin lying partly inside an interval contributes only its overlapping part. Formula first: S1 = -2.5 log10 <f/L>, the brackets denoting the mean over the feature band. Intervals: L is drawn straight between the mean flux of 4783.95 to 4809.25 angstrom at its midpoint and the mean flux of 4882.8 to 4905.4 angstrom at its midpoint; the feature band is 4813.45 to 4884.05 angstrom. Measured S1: 0.04 mag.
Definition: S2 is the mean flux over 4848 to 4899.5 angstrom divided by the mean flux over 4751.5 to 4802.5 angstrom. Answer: 0.9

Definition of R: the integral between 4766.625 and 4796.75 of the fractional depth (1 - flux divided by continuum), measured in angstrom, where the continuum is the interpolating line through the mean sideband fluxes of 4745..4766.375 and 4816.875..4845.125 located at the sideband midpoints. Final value -1.4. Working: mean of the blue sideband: 4.51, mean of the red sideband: 4.74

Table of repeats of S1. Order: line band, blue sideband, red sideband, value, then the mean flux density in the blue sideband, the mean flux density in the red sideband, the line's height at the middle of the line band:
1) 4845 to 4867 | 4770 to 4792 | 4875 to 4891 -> 0.04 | 4.71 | 4.41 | 4.49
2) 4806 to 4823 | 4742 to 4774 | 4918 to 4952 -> -0.04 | 4.59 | 4.83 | 4.67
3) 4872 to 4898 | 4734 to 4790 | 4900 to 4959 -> 0.08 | 4.66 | 4.84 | 4.79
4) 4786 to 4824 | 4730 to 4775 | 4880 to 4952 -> -0.05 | 4.62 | 4.75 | 4.66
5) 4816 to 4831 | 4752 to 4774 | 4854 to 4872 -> -0.12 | 4.47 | 4.21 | 4.32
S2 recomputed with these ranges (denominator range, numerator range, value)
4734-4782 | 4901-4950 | 1.04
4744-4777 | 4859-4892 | 0.94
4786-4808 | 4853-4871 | 0.87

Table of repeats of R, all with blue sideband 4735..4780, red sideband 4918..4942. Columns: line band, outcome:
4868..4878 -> 0.9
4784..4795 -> -0.7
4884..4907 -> 0.3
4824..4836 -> 0.2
